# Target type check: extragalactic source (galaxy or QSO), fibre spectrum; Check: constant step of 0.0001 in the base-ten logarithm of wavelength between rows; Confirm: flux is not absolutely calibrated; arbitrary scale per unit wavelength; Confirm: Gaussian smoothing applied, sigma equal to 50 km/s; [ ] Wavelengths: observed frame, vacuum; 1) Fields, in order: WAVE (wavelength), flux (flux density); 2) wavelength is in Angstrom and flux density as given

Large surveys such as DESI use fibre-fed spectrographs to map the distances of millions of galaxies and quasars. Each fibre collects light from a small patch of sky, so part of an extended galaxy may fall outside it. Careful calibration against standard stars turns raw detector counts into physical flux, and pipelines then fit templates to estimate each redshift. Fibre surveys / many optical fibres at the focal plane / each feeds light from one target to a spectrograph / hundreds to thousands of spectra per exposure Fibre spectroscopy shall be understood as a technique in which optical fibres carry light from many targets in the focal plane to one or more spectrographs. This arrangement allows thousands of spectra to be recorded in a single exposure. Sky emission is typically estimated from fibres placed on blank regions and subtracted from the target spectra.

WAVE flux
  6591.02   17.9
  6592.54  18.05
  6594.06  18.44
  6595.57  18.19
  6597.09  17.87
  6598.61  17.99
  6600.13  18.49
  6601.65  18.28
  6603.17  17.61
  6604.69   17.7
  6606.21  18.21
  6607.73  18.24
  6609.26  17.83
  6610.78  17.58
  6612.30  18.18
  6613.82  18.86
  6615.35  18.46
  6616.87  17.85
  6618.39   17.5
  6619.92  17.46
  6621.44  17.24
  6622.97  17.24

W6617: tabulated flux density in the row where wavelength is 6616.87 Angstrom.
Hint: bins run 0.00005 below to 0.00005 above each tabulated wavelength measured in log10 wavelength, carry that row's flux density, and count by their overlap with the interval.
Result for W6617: 17.85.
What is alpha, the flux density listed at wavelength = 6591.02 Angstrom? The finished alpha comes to 17.9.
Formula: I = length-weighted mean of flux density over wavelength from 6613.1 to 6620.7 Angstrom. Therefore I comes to 18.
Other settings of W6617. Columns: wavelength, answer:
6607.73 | 18.24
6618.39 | 17.5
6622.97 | 17.24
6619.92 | 17.46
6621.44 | 17.24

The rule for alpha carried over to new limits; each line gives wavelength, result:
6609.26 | 17.83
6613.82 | 18.86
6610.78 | 17.58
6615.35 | 18.46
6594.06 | 18.44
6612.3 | 18.18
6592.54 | 18.05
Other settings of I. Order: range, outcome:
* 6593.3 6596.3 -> 18.4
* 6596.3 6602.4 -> 18.2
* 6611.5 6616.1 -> 18.5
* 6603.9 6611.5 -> 17.9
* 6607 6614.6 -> 18.1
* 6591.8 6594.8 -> 18.2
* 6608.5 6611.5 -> 17.7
